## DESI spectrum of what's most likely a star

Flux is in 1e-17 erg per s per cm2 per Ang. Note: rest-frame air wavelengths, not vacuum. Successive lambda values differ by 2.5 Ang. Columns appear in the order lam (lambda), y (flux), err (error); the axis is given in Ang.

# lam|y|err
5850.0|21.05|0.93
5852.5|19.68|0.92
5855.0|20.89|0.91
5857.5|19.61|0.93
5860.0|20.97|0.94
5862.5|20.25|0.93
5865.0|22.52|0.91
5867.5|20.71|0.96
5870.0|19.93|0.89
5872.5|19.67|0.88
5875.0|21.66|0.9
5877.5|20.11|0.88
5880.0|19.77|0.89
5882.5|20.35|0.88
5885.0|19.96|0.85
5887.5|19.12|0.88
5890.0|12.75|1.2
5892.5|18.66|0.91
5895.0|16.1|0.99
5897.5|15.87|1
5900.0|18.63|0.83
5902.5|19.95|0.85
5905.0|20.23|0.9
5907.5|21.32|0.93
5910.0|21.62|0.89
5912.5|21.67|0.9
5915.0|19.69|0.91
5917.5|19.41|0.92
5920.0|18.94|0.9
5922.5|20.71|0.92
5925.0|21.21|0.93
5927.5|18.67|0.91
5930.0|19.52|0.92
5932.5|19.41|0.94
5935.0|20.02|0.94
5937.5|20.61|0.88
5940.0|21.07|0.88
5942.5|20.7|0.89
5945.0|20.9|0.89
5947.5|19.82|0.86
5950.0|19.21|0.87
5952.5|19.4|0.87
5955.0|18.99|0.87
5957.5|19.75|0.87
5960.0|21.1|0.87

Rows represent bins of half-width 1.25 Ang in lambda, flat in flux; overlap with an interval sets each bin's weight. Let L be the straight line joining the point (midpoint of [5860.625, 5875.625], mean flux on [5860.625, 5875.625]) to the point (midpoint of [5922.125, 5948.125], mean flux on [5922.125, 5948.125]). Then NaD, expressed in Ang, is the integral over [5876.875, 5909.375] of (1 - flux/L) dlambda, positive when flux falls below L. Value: 2.93 Ang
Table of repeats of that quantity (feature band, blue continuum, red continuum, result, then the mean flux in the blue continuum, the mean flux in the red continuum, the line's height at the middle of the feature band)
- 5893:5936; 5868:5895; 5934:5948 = 0.8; 19.1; 20.6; 19.9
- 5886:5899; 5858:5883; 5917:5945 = 2.4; 20.6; 20.1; 20.4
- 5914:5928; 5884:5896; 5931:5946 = -0.4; 17.3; 20.4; 19.3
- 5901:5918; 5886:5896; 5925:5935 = -2.4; 16.8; 19.6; 18.1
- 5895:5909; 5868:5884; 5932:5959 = 0.8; 20.3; 20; 20.2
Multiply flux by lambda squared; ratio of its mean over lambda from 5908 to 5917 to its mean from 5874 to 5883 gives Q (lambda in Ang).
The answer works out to 1.03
